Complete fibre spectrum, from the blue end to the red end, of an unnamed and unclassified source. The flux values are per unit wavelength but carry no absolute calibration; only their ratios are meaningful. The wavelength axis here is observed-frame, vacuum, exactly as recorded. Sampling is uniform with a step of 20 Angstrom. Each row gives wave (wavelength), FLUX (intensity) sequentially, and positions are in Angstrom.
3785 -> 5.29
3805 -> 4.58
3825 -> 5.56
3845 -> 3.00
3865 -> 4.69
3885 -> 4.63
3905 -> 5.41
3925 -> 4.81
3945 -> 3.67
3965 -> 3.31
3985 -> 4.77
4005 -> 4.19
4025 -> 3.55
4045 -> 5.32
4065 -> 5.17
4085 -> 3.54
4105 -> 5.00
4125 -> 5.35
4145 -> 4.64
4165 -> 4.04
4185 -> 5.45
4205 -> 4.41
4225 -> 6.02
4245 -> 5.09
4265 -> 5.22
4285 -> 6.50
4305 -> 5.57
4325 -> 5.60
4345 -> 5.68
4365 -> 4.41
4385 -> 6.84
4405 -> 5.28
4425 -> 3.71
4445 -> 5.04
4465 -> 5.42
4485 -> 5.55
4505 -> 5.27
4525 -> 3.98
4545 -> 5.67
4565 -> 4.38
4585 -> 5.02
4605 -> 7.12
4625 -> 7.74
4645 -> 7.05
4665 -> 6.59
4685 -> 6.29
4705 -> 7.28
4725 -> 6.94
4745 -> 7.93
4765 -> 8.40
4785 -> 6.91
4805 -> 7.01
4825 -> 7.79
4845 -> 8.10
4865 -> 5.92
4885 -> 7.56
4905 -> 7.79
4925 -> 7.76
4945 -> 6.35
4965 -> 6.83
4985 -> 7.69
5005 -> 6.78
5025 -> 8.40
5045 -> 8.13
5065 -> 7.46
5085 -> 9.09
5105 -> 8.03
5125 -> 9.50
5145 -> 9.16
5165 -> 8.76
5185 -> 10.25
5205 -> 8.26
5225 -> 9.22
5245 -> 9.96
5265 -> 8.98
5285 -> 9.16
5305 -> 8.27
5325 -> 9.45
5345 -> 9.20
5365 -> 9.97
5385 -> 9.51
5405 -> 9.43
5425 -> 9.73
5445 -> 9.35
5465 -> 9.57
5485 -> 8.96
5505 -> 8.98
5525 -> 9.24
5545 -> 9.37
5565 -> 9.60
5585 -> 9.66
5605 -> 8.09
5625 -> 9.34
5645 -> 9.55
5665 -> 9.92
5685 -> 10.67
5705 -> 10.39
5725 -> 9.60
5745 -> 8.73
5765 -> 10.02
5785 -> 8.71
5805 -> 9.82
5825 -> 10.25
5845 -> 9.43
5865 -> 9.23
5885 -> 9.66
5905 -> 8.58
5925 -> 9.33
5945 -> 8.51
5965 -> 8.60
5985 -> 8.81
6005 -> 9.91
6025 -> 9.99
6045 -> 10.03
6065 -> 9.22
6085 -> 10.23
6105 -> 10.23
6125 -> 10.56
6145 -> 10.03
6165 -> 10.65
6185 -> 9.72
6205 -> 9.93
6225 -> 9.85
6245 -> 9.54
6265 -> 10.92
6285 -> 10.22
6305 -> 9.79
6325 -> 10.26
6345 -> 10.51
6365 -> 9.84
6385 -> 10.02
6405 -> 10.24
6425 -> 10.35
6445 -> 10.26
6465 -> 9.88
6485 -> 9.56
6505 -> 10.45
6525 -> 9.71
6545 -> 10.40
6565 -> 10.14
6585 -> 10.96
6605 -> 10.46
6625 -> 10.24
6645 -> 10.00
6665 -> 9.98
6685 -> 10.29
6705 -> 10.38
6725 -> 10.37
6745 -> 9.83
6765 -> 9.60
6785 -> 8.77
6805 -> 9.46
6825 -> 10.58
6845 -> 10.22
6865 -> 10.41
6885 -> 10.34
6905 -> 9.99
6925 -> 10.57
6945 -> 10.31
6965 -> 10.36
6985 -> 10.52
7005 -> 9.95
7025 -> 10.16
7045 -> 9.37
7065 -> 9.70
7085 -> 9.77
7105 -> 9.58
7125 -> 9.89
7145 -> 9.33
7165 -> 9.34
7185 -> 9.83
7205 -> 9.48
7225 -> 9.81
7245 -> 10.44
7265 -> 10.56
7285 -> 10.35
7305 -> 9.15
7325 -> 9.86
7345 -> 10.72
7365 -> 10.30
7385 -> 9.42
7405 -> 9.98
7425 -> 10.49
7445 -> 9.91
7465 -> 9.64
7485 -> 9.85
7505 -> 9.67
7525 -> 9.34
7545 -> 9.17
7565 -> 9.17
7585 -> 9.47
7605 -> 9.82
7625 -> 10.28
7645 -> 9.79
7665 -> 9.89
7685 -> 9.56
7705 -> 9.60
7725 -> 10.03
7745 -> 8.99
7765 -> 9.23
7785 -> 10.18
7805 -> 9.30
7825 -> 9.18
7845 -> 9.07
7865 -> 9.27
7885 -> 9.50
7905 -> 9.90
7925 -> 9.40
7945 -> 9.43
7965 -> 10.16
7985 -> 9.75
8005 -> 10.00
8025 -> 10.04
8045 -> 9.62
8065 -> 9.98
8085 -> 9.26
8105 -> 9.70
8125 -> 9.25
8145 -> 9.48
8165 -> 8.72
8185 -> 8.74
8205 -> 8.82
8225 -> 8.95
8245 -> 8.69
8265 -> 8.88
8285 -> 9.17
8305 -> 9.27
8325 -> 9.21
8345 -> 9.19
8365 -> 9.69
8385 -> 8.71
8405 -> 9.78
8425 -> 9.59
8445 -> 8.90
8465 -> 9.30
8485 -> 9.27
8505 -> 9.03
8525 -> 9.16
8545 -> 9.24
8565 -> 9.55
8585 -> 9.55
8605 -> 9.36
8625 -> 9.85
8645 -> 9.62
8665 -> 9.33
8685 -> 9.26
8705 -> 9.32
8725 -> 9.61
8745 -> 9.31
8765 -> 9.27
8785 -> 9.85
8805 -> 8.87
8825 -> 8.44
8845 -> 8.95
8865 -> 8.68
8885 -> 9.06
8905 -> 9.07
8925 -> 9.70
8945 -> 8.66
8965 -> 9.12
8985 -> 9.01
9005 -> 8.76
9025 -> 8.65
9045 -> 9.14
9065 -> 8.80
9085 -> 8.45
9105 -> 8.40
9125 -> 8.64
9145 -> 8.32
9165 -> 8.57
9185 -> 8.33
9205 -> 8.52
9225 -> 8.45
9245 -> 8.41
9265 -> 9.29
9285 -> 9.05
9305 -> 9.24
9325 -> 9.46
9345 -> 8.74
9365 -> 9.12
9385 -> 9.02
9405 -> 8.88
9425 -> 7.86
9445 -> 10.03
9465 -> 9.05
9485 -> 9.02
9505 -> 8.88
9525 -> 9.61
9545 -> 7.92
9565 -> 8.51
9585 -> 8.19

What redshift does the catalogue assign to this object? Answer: 0.151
